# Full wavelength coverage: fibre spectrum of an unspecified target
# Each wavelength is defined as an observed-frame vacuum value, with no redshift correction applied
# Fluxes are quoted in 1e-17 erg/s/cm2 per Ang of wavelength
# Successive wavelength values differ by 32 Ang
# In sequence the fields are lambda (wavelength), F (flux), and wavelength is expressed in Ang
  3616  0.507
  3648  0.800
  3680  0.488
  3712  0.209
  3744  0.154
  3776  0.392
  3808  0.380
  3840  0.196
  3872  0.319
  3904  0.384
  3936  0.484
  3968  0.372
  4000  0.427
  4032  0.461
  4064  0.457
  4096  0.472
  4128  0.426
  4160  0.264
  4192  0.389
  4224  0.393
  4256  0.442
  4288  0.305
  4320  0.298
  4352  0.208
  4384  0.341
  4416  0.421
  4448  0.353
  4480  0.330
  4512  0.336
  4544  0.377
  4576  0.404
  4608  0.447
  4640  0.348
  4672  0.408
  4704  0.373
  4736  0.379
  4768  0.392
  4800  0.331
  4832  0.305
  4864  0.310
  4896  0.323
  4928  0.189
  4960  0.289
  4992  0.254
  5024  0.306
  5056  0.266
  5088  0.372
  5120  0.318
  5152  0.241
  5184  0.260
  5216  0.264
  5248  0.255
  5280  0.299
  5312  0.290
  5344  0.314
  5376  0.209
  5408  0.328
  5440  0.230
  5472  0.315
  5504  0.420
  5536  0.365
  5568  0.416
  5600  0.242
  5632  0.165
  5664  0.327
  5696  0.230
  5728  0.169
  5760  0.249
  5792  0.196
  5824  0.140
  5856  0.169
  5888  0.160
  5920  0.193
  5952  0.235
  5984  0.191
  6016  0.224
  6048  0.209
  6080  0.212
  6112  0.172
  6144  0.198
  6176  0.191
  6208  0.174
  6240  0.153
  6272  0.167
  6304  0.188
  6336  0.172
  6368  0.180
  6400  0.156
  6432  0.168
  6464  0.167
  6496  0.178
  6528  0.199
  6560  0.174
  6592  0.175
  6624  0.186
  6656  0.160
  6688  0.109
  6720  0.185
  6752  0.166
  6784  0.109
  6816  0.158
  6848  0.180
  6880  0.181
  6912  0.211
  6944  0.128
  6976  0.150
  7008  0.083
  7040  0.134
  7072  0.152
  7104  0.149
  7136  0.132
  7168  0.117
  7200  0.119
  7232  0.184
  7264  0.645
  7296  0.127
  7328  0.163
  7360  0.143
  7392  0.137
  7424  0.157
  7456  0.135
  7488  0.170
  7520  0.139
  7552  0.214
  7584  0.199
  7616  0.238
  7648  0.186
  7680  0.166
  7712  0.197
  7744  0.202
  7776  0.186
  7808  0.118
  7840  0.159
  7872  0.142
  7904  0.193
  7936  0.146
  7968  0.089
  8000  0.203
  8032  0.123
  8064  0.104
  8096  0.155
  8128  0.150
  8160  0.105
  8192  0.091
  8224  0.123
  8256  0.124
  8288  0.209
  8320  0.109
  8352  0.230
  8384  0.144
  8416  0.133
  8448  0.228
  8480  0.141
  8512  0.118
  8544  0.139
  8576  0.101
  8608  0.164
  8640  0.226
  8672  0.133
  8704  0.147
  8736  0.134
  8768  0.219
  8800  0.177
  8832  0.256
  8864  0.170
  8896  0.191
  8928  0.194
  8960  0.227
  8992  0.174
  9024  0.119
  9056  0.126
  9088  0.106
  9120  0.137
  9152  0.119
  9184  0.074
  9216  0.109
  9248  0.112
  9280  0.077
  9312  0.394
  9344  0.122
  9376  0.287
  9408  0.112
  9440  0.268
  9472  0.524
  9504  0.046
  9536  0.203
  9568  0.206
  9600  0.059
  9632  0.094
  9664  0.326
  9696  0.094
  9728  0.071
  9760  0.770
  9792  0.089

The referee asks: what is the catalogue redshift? 0.948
